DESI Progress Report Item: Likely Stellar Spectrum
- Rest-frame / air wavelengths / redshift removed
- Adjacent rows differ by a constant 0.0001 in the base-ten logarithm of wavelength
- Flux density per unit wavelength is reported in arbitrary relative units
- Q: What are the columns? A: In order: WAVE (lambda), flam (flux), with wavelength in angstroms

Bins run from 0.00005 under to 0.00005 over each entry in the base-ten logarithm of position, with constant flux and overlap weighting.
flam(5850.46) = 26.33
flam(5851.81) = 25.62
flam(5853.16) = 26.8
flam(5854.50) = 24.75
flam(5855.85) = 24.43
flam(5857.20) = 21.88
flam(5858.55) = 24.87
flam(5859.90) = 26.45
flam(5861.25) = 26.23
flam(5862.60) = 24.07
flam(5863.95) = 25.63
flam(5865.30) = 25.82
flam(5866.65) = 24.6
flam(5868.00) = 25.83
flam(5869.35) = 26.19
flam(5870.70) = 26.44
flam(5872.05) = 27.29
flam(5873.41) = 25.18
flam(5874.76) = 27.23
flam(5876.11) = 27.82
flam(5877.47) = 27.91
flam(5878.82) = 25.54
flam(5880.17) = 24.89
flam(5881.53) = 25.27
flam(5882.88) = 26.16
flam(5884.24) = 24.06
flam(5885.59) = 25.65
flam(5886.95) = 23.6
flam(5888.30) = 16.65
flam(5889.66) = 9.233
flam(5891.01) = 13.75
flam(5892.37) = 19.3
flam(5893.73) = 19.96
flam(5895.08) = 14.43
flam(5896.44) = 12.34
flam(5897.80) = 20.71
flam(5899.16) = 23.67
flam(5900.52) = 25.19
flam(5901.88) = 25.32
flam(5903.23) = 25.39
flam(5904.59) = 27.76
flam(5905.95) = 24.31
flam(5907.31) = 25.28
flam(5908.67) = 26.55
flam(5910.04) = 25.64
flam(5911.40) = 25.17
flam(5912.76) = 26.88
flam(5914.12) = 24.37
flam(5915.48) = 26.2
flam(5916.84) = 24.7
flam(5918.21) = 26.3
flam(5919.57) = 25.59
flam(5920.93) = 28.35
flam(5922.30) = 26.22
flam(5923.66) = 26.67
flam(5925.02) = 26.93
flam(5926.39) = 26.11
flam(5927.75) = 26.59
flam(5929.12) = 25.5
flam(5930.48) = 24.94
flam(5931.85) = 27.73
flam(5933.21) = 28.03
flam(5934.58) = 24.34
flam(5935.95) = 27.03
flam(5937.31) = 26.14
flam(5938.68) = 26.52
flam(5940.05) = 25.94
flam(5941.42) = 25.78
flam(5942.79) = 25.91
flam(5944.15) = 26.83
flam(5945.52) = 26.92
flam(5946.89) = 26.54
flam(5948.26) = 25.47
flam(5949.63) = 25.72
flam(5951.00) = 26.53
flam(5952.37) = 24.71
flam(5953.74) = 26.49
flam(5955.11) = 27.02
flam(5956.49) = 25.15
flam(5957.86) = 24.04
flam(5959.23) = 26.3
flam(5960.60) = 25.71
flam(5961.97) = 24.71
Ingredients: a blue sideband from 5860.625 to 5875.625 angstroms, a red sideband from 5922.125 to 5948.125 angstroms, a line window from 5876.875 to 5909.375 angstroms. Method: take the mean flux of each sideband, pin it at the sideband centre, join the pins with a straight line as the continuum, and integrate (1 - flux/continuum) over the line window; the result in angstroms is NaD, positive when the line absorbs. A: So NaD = 4.8 angstroms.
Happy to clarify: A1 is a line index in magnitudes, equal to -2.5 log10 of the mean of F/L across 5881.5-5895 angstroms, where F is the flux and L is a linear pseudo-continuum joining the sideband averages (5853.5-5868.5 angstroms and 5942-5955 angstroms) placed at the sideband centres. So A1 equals 0.26 mag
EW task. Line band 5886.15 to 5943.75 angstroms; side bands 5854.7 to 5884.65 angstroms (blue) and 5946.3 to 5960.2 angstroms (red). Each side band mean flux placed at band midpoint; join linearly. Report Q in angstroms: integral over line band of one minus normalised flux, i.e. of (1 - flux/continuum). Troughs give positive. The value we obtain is 3.8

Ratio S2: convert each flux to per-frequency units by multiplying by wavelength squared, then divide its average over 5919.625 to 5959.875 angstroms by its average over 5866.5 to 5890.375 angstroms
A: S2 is 1.10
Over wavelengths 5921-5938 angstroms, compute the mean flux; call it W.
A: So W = 26.4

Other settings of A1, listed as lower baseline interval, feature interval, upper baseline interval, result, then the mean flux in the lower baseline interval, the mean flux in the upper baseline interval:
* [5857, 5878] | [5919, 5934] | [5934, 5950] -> -0.02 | 25.9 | 26.1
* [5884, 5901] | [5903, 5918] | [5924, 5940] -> -0.15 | 18.9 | 26.3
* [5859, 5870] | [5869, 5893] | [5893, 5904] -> 0.00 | 25.6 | 20.9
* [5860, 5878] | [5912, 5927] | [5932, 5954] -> 0.00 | 26.2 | 26.2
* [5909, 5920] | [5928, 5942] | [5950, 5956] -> -0.01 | 25.6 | 26.1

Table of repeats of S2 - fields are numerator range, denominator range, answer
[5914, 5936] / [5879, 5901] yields 1.30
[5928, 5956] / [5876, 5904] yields 1.23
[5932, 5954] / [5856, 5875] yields 1.06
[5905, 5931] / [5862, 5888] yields 1.03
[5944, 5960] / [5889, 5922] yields 1.15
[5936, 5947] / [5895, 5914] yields 1.12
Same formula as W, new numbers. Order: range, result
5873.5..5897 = 21.5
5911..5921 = 25.8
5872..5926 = 23.8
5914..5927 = 26.2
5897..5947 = 25.9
